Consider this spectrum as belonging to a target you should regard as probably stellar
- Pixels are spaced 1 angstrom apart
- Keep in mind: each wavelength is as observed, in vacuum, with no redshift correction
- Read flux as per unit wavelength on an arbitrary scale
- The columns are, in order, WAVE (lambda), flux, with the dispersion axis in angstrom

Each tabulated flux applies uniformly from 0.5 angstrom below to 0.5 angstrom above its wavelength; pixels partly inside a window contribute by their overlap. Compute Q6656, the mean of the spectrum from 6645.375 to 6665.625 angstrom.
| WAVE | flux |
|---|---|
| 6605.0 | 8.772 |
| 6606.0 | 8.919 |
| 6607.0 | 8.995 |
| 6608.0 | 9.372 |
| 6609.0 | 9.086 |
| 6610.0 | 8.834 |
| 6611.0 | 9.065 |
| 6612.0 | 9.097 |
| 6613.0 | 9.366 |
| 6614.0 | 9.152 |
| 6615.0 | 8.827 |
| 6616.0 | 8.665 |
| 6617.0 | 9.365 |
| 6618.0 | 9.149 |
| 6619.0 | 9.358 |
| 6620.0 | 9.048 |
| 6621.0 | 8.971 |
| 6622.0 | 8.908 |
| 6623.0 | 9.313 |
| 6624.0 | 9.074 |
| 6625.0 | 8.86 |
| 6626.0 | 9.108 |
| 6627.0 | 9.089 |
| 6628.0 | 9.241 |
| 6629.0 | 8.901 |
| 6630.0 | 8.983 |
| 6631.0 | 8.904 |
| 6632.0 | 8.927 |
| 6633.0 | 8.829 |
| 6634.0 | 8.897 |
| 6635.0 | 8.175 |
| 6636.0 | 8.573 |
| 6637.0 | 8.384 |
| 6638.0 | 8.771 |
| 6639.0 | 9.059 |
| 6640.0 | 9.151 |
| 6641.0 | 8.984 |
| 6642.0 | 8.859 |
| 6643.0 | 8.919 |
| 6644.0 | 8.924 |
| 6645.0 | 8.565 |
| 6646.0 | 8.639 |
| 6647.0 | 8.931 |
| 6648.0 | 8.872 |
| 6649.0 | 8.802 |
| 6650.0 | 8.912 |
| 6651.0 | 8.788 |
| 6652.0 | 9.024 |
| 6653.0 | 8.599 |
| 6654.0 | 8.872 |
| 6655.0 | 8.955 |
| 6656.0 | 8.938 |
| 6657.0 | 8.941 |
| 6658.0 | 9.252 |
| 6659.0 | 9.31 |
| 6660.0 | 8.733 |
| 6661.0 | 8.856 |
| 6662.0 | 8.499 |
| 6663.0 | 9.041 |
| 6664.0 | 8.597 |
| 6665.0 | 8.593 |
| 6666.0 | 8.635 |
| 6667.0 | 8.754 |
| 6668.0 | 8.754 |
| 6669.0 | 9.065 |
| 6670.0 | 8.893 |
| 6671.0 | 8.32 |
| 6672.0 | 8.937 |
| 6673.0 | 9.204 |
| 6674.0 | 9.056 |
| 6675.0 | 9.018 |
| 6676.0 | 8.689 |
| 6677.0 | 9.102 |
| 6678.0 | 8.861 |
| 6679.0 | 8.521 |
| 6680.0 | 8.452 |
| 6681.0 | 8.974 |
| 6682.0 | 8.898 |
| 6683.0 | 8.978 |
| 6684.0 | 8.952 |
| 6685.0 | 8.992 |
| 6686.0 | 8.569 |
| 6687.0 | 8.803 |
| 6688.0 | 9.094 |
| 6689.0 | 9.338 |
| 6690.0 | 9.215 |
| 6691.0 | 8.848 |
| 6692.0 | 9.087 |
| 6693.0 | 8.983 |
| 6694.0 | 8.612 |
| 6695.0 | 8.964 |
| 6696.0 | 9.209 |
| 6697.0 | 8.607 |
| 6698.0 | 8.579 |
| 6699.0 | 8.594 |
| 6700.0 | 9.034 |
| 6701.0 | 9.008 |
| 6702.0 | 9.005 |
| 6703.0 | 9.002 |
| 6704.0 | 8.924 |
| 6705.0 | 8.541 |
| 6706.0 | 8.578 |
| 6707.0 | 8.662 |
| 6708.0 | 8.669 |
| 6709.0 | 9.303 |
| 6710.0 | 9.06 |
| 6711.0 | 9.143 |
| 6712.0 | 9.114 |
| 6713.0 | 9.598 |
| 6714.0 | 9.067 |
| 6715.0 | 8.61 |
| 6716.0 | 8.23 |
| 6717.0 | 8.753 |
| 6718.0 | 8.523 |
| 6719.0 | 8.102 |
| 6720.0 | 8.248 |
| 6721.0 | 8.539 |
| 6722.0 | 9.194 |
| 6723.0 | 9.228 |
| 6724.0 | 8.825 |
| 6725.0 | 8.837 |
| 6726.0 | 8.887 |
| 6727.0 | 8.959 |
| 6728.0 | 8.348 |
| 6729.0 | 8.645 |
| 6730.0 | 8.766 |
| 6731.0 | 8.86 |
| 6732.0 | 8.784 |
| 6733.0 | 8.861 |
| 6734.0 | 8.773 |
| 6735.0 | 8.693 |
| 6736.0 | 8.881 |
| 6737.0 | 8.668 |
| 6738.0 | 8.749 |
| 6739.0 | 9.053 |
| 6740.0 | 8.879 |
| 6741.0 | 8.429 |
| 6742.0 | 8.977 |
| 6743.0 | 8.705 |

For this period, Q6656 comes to 8.85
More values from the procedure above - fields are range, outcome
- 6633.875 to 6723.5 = 8.85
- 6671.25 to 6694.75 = 8.92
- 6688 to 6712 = 8.92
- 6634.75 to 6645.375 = 8.78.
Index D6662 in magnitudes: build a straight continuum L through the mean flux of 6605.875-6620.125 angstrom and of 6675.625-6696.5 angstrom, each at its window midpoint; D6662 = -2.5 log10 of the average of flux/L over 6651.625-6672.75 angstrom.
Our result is 0.02 mag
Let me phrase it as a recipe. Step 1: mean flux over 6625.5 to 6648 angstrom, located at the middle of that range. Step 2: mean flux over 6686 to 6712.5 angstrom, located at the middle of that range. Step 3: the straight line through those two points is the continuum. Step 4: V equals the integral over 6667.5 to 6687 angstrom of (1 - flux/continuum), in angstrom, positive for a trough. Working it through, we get 0.1 angstrom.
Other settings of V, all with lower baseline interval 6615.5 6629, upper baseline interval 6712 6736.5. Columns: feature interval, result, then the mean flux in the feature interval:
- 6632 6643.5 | 0.3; 8.79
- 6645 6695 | 0.4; 8.87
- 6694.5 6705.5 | 0.0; 8.86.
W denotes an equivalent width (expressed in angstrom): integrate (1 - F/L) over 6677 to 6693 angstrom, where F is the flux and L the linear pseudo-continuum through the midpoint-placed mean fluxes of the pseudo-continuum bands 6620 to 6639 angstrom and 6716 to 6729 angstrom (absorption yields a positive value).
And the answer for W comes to -0.27 angstrom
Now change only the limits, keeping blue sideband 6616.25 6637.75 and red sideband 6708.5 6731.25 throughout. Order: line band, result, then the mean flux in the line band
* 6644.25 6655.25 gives 0.13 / 8.81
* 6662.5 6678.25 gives 0.08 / 8.84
